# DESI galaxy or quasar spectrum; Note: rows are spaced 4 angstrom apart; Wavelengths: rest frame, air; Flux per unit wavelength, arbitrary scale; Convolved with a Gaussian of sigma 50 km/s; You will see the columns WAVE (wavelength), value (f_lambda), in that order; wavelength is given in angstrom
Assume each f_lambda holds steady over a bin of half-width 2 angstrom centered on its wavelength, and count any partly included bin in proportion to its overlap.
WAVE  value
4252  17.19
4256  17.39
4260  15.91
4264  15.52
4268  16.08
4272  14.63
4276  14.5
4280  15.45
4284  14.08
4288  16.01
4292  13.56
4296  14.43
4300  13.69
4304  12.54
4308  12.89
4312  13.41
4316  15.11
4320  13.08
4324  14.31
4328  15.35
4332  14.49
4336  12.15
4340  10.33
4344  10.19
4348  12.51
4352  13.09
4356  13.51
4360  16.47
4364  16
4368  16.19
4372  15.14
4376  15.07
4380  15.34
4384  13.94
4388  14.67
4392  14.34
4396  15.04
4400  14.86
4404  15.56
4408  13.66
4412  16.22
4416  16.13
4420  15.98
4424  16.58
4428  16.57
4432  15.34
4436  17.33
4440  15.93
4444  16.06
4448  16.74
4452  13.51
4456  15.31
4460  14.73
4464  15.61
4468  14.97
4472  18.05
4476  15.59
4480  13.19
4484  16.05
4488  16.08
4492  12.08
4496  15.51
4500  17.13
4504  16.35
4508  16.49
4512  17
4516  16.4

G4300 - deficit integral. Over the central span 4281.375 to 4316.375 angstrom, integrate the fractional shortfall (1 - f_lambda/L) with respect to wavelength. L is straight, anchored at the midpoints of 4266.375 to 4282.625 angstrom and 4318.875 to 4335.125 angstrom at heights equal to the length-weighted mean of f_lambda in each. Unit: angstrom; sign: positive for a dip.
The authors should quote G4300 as 1.80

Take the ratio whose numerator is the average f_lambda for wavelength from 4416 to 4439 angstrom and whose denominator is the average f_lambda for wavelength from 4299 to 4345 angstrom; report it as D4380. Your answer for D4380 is 1.2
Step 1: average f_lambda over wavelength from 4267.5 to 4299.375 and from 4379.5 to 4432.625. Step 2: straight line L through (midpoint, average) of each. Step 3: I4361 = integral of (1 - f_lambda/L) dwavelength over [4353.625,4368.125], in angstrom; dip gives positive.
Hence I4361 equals -0.29 angstrom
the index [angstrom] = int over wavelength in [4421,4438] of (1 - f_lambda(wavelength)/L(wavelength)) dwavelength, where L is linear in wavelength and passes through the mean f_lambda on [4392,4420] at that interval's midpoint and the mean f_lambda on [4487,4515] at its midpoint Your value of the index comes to -1.2 angstrom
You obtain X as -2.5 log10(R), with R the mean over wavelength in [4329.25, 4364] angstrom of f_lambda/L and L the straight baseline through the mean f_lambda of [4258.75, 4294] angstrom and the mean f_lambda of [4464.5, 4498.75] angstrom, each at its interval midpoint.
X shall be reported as 0.16 mag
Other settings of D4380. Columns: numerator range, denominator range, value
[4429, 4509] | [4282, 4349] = 1.16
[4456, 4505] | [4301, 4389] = 1.11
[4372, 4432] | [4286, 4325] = 1.10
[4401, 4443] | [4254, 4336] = 1.09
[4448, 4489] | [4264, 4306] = 1.06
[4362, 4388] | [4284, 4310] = 1.10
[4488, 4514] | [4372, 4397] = 1.07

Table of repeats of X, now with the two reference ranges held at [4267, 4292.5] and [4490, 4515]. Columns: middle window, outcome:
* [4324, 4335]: 0.041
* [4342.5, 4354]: 0.256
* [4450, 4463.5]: 0.070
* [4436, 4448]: -0.054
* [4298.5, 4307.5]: 0.153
